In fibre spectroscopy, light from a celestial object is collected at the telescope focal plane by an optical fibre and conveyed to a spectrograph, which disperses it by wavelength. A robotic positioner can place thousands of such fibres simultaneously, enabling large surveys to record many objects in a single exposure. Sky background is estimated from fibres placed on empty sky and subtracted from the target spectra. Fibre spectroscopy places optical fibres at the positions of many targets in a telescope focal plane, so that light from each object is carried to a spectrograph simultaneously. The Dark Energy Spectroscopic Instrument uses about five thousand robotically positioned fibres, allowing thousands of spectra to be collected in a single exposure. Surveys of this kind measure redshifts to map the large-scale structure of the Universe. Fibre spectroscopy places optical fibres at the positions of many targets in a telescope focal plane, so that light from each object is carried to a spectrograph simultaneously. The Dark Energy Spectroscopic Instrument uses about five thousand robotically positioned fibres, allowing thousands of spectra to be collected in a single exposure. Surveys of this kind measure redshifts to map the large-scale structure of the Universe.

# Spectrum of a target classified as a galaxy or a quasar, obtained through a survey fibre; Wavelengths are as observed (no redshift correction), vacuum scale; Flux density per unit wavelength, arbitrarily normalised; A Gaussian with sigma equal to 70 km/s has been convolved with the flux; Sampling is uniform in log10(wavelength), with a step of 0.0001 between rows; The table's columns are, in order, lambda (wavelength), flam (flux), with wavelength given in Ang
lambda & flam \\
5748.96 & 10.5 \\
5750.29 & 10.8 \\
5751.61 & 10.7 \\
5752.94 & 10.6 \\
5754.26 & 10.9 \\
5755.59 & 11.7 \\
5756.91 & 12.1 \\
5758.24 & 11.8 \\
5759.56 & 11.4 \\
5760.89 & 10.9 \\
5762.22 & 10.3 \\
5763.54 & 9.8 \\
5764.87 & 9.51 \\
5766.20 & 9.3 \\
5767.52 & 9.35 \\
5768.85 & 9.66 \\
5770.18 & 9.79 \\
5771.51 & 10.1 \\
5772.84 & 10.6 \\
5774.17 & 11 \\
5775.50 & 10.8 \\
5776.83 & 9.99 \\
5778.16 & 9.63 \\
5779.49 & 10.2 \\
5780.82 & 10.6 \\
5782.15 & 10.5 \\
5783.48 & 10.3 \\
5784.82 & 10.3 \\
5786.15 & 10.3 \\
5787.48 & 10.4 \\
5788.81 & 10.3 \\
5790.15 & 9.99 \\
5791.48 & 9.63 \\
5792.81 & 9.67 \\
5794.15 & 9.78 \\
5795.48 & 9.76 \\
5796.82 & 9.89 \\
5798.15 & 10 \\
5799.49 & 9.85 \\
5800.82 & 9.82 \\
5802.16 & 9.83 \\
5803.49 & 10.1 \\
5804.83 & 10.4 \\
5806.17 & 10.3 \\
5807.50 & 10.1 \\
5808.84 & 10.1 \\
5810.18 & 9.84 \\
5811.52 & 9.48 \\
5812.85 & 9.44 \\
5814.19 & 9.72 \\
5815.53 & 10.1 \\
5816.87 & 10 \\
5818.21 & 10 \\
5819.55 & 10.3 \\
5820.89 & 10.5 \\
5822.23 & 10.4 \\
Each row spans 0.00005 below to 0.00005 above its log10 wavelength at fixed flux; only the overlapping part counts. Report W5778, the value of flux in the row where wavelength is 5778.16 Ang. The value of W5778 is 9.63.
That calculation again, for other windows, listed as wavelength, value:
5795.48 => 9.76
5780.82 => 10.6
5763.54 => 9.8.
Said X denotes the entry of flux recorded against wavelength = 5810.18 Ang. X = 9.84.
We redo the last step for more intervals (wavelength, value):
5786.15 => 10.3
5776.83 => 9.99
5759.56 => 11.4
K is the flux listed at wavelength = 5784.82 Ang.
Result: 10.3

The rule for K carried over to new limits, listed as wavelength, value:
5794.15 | 9.78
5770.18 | 9.79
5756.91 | 12.1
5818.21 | 10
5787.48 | 10.4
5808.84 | 10.1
